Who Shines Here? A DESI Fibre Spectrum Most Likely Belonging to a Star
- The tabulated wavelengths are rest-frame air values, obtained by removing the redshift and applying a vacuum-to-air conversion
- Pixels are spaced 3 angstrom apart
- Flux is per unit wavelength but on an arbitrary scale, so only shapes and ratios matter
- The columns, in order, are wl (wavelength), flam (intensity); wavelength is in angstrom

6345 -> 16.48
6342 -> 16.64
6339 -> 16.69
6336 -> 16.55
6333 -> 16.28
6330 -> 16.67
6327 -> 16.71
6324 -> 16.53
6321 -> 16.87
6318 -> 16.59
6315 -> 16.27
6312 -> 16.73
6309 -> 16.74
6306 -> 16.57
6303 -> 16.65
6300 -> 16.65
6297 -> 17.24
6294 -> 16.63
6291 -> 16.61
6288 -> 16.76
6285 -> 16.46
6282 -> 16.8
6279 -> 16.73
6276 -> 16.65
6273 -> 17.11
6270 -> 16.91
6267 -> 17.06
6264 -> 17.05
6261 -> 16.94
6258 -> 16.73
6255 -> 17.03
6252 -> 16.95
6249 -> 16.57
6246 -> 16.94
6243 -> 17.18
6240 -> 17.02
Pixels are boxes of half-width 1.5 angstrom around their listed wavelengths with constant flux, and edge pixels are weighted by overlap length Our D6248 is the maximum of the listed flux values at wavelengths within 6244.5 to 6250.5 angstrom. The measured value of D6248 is 16.94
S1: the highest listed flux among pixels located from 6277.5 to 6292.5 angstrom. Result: 16.8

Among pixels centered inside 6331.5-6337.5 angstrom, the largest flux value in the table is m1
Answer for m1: 16.55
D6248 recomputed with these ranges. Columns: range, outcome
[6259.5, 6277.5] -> 17.11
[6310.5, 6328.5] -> 16.87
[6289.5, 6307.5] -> 17.24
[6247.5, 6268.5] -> 17.06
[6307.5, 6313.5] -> 16.74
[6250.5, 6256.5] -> 17.03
